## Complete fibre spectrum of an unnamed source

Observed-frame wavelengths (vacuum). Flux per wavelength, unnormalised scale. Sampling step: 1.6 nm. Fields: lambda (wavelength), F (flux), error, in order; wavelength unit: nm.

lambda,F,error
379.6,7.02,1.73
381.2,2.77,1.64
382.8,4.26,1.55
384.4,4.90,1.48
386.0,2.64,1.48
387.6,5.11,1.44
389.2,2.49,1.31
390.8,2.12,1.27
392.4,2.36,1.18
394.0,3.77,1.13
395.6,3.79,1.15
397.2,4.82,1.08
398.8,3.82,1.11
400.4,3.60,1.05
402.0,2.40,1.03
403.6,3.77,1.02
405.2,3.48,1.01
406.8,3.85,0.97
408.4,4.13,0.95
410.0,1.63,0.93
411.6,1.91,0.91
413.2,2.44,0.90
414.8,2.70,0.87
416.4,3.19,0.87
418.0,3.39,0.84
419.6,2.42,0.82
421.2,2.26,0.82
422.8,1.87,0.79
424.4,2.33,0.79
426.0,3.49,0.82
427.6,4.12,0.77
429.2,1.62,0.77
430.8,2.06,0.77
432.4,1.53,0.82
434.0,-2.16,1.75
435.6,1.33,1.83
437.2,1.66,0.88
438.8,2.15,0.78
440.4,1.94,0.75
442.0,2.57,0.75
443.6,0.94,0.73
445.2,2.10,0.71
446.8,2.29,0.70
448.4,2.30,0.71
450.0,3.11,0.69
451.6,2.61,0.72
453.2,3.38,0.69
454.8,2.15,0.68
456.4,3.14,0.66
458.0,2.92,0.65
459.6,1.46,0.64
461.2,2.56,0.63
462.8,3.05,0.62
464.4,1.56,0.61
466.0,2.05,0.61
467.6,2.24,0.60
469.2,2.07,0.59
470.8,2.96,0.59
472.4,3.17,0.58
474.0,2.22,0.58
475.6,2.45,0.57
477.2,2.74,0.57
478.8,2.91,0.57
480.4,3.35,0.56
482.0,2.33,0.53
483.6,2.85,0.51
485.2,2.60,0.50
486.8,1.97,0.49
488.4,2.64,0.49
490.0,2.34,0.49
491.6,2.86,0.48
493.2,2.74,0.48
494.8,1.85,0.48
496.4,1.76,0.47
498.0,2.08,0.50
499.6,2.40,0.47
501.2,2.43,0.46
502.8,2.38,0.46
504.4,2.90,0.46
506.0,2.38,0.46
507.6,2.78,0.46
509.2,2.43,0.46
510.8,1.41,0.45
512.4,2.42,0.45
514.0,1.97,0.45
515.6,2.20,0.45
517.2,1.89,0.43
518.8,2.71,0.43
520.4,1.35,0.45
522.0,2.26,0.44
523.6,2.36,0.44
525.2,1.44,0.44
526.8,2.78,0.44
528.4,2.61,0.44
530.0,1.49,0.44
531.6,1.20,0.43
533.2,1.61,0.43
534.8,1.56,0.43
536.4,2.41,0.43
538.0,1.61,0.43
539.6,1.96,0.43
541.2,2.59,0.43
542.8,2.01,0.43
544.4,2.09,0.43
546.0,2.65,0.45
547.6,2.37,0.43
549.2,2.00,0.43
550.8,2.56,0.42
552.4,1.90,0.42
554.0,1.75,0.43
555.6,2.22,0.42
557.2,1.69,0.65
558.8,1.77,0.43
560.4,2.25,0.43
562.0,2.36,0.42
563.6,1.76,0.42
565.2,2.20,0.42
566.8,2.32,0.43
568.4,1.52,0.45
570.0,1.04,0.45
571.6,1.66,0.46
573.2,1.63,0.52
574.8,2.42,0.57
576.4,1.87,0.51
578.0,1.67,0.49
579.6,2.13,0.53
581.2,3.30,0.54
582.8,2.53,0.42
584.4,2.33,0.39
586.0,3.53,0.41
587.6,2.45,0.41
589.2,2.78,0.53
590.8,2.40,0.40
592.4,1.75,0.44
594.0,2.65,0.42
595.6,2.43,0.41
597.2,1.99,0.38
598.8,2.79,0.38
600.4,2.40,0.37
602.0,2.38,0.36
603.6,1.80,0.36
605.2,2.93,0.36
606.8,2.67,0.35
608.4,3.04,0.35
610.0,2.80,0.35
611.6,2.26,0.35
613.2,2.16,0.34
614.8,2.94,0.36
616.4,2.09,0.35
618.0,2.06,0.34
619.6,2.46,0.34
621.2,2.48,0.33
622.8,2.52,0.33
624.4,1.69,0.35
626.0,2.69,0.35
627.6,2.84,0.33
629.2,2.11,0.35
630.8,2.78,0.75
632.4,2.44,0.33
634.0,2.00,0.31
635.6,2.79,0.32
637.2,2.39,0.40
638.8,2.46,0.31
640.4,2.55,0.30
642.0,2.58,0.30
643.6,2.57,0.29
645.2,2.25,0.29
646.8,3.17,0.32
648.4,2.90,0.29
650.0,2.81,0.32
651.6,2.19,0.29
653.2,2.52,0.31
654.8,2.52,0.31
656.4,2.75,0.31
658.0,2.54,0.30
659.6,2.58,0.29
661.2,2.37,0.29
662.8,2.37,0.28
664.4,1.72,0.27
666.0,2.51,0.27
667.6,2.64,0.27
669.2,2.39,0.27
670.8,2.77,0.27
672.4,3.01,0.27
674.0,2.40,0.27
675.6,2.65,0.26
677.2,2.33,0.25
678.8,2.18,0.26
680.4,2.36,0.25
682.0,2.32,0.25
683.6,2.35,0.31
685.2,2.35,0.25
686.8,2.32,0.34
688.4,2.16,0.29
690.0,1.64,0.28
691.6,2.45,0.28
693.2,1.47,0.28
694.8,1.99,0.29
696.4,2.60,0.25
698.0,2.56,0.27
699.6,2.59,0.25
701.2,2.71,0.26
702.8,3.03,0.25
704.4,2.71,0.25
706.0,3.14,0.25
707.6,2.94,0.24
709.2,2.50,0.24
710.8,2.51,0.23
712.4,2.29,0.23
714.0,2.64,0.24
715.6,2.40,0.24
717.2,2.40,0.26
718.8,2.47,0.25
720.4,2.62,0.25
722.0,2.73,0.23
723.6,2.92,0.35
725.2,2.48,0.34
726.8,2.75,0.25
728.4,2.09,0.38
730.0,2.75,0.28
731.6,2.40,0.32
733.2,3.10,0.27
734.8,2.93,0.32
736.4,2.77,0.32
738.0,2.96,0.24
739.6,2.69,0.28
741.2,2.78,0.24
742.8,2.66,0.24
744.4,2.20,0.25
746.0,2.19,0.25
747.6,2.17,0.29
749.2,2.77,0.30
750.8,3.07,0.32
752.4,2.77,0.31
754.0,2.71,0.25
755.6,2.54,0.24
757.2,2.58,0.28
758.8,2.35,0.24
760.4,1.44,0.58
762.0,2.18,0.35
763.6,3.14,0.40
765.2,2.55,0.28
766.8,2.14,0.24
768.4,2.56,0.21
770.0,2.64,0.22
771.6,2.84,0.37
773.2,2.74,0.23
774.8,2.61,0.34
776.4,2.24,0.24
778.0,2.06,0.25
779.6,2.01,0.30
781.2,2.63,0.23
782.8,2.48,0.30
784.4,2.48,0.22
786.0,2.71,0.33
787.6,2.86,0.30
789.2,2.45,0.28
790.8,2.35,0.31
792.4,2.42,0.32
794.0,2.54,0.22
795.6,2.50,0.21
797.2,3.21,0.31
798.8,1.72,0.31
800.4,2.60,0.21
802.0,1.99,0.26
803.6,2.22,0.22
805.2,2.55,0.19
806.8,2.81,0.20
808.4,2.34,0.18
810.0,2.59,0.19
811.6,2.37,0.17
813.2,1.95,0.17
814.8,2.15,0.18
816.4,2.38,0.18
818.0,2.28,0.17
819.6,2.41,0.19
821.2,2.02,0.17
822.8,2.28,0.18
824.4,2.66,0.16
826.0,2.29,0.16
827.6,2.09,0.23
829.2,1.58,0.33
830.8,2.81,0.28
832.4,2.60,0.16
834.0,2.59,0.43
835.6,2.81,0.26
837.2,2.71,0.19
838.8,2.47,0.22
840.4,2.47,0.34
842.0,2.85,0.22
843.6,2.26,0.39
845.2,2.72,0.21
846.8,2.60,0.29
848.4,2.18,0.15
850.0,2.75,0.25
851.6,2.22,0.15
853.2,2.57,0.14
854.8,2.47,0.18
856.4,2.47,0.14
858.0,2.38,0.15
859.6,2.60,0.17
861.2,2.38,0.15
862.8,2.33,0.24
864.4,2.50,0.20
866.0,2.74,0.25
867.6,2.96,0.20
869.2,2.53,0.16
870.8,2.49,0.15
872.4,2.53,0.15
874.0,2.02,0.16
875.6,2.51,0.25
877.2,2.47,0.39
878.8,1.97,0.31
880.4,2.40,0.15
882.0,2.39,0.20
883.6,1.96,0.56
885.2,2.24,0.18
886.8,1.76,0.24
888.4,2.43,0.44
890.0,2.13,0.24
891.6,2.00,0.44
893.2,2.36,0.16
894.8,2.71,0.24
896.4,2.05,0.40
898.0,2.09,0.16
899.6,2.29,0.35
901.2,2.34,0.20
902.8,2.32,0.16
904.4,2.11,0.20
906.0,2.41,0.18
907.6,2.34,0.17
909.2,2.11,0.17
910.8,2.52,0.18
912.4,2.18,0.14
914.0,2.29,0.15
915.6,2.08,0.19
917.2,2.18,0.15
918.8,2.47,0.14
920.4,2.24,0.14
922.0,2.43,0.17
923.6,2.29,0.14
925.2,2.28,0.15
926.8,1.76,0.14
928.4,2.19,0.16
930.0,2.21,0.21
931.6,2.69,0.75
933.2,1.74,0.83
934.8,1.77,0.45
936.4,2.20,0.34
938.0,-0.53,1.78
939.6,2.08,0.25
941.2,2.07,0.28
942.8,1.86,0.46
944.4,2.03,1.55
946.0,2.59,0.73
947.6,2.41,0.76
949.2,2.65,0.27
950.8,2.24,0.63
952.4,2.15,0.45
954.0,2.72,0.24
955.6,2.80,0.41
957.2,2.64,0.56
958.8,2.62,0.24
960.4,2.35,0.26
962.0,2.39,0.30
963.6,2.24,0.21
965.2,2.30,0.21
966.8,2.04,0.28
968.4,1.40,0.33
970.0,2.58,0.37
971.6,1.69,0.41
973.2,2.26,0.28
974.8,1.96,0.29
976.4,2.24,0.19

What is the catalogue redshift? 0.573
